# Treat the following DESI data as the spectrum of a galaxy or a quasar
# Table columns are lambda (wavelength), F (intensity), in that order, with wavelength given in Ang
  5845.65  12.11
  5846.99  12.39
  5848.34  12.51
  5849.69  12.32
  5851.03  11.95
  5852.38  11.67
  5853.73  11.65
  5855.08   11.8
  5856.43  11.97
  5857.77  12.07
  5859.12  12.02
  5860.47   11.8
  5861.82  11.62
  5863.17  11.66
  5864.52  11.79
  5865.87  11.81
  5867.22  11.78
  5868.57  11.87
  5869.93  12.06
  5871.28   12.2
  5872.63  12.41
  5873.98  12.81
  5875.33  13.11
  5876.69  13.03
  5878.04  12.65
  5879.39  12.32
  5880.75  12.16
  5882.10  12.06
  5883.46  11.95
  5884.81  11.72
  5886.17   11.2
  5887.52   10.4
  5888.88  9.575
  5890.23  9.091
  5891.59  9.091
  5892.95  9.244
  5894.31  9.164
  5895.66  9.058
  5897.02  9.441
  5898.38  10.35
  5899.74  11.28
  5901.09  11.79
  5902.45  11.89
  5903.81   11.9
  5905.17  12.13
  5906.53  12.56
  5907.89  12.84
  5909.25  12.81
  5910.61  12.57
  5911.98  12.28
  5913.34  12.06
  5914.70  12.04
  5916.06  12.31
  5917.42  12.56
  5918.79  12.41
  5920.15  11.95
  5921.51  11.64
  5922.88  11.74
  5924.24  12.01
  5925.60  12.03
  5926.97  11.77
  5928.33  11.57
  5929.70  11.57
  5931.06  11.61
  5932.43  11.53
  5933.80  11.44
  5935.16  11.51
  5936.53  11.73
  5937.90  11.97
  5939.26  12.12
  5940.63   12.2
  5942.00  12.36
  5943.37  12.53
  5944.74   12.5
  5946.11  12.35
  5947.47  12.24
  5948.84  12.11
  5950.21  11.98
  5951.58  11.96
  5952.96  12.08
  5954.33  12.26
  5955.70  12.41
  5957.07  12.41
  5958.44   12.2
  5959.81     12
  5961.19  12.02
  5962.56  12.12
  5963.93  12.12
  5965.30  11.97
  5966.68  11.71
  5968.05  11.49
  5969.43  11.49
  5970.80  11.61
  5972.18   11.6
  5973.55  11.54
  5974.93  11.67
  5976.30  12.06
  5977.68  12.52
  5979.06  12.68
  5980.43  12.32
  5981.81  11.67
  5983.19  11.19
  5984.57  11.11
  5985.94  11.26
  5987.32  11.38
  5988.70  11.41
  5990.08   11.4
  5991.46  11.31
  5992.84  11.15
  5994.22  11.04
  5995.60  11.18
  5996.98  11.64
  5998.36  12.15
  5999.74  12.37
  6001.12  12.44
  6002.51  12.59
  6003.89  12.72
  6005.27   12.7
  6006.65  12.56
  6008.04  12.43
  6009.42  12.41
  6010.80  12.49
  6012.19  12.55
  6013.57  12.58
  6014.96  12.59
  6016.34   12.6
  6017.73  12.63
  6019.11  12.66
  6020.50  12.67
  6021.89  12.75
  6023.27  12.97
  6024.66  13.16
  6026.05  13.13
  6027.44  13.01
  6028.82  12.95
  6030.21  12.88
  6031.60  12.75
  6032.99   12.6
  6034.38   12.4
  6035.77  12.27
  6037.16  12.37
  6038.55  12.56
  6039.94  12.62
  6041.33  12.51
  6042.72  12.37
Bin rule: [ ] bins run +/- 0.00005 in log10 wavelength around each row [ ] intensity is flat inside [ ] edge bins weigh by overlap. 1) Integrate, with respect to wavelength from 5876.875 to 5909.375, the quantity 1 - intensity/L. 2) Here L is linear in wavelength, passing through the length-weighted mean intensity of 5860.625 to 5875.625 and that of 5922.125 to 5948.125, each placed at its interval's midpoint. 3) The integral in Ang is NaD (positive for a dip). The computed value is 2.5 Ang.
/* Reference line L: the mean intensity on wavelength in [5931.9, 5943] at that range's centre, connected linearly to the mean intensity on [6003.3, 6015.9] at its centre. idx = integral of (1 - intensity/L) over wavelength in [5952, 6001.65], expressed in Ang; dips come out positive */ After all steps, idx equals 1.8 Ang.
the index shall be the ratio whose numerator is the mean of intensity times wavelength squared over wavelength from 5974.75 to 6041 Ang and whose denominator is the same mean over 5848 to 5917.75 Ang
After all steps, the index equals 1.10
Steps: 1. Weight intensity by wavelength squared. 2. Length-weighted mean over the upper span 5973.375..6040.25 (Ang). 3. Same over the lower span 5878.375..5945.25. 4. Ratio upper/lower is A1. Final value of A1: 1.09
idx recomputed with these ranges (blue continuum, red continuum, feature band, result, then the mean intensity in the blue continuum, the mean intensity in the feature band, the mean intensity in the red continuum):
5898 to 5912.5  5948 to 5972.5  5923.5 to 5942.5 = 0.33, 12.1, 11.8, 12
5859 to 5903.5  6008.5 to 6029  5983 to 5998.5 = 1.40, 11.3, 11.3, 12.7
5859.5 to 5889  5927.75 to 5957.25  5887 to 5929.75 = 2.26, 12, 11.3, 12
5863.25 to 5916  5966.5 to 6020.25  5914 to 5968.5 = -1.17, 11.5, 12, 12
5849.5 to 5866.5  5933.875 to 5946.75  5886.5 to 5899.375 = 2.56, 11.8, 9.58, 12.1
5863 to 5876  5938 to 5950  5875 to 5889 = 0.34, 12.2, 11.9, 12.3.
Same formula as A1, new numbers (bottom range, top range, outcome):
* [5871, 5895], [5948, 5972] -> 1.09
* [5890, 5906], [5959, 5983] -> 1.17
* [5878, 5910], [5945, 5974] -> 1.11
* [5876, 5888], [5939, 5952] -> 1.05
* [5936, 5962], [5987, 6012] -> 1.00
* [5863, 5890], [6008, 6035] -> 1.12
